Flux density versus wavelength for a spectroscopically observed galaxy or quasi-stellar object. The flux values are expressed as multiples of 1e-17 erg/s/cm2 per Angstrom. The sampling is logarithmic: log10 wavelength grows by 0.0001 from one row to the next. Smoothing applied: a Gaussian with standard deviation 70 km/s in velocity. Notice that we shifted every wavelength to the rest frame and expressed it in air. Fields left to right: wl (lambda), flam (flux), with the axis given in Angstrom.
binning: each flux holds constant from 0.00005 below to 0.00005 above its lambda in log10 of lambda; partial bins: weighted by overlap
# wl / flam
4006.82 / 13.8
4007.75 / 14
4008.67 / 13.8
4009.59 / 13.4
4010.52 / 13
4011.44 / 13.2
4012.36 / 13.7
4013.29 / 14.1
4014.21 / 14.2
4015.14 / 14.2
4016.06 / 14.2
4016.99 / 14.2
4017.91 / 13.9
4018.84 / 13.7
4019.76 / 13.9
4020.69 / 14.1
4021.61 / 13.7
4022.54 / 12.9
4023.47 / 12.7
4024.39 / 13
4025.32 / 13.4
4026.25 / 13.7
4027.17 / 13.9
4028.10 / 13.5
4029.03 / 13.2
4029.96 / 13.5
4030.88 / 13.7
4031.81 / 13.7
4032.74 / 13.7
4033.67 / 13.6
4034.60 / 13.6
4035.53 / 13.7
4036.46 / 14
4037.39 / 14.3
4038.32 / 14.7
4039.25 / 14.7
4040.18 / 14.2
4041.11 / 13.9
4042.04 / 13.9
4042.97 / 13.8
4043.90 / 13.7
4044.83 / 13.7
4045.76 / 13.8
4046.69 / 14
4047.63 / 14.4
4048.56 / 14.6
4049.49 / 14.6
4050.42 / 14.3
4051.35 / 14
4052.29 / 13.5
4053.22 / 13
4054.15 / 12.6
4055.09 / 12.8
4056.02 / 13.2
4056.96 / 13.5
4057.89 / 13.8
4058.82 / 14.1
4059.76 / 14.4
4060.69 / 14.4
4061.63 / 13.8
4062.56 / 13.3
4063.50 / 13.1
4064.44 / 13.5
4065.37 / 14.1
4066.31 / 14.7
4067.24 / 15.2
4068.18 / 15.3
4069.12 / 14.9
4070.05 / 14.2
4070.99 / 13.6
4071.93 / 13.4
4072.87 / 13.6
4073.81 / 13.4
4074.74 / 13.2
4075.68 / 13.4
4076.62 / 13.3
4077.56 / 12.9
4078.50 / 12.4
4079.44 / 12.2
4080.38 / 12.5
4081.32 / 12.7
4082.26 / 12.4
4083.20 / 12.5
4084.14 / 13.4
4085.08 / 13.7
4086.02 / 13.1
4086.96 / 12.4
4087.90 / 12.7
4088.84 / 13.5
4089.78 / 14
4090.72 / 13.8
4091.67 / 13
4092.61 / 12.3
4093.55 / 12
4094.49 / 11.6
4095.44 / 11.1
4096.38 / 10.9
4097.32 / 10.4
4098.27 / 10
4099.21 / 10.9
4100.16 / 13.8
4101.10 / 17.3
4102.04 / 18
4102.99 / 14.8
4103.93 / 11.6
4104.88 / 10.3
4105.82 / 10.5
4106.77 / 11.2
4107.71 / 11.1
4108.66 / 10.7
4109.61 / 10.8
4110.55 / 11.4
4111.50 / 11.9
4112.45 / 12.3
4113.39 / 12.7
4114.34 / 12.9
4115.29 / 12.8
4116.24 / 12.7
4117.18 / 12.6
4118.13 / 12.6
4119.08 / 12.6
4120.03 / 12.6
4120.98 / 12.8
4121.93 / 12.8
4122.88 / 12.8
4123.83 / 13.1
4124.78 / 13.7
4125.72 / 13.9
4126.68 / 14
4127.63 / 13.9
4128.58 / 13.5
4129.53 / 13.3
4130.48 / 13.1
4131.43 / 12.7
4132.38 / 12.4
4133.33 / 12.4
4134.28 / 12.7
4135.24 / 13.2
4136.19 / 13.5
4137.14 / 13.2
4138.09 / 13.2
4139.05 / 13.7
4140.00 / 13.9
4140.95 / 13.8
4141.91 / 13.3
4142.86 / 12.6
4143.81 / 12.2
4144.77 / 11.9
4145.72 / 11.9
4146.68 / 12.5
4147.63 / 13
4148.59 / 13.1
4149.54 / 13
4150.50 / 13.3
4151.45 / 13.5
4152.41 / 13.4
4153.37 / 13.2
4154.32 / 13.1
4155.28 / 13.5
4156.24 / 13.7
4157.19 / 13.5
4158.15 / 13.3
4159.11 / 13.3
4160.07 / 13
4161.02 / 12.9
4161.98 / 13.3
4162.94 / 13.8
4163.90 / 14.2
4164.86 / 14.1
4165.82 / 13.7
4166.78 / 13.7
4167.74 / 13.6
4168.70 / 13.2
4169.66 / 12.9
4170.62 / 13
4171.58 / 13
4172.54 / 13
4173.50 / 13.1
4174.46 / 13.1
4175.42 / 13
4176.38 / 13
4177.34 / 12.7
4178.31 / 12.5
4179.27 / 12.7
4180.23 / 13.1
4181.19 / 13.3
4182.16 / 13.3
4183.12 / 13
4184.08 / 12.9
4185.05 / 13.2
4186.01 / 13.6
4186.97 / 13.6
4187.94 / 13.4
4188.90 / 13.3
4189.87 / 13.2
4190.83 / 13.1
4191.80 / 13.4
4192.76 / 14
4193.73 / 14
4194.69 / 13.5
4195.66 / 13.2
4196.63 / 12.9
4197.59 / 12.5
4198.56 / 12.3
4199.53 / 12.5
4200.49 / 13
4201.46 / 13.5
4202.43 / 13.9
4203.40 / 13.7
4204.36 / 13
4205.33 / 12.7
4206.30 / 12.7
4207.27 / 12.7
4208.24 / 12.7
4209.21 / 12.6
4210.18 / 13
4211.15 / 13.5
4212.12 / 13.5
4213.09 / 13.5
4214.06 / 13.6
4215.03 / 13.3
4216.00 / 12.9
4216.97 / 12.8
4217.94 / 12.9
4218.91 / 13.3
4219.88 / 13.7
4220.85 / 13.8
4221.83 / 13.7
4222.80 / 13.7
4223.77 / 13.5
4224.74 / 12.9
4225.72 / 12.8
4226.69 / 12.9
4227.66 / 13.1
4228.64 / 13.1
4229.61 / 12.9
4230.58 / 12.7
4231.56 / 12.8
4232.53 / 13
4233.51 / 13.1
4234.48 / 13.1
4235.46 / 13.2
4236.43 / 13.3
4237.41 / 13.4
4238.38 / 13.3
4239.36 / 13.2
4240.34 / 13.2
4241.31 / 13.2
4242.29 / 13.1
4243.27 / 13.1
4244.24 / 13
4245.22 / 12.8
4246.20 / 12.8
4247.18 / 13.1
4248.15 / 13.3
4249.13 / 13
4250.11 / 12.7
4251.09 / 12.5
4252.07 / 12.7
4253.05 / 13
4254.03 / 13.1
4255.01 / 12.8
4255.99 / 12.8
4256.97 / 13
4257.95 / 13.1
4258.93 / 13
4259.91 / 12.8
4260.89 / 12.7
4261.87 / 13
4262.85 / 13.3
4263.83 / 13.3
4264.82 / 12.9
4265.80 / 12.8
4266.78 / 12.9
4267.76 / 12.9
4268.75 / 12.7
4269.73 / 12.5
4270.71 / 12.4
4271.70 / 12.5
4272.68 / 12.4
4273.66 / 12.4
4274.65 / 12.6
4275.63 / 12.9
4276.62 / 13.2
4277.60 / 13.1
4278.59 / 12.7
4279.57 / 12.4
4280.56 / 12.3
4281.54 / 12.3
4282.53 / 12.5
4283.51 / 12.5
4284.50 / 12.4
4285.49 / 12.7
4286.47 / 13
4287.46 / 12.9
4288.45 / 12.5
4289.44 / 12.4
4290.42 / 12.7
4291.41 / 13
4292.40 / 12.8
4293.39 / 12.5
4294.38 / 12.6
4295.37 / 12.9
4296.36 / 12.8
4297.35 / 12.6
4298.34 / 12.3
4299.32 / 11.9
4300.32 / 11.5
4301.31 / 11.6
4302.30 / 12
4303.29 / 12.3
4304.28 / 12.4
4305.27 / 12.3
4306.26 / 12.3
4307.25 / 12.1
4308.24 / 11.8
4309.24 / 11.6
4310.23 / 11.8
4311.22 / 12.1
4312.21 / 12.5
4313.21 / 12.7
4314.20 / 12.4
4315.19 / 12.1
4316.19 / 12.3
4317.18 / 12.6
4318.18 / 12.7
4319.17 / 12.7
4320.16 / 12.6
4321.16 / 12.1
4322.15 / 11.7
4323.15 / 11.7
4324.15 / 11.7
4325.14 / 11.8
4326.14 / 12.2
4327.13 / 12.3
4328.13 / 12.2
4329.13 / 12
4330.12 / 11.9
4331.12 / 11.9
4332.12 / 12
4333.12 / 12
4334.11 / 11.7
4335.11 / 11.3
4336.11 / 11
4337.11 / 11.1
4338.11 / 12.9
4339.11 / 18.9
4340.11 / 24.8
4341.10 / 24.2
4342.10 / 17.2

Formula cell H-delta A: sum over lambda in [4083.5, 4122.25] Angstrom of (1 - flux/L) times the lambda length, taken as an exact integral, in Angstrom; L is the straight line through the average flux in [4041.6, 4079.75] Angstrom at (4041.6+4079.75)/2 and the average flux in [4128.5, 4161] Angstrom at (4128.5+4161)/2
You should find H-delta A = 2.7 Angstrom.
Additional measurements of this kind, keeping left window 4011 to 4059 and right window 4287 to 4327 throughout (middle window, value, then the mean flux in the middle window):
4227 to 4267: -1.2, 13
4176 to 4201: -0.4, 13.1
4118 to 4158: 0.3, 13.1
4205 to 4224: -0.6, 13.2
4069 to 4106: 1.6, 12.9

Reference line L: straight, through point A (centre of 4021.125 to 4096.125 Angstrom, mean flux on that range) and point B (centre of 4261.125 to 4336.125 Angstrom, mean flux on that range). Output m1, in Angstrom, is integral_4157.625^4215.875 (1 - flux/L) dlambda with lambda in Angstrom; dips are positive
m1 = -1.3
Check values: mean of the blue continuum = 13.5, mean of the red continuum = 12.4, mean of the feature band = 13.2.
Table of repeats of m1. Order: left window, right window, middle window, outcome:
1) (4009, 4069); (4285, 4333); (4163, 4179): -0.2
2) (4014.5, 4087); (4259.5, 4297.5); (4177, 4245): -0.8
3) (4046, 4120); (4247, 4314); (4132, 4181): -1.0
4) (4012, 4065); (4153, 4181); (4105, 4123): 1.9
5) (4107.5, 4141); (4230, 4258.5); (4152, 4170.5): -0.8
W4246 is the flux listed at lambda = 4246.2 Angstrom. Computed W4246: 12.8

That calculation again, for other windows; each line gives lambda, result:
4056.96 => 13.5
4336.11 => 11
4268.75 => 12.7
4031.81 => 13.7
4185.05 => 13.2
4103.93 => 11.6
